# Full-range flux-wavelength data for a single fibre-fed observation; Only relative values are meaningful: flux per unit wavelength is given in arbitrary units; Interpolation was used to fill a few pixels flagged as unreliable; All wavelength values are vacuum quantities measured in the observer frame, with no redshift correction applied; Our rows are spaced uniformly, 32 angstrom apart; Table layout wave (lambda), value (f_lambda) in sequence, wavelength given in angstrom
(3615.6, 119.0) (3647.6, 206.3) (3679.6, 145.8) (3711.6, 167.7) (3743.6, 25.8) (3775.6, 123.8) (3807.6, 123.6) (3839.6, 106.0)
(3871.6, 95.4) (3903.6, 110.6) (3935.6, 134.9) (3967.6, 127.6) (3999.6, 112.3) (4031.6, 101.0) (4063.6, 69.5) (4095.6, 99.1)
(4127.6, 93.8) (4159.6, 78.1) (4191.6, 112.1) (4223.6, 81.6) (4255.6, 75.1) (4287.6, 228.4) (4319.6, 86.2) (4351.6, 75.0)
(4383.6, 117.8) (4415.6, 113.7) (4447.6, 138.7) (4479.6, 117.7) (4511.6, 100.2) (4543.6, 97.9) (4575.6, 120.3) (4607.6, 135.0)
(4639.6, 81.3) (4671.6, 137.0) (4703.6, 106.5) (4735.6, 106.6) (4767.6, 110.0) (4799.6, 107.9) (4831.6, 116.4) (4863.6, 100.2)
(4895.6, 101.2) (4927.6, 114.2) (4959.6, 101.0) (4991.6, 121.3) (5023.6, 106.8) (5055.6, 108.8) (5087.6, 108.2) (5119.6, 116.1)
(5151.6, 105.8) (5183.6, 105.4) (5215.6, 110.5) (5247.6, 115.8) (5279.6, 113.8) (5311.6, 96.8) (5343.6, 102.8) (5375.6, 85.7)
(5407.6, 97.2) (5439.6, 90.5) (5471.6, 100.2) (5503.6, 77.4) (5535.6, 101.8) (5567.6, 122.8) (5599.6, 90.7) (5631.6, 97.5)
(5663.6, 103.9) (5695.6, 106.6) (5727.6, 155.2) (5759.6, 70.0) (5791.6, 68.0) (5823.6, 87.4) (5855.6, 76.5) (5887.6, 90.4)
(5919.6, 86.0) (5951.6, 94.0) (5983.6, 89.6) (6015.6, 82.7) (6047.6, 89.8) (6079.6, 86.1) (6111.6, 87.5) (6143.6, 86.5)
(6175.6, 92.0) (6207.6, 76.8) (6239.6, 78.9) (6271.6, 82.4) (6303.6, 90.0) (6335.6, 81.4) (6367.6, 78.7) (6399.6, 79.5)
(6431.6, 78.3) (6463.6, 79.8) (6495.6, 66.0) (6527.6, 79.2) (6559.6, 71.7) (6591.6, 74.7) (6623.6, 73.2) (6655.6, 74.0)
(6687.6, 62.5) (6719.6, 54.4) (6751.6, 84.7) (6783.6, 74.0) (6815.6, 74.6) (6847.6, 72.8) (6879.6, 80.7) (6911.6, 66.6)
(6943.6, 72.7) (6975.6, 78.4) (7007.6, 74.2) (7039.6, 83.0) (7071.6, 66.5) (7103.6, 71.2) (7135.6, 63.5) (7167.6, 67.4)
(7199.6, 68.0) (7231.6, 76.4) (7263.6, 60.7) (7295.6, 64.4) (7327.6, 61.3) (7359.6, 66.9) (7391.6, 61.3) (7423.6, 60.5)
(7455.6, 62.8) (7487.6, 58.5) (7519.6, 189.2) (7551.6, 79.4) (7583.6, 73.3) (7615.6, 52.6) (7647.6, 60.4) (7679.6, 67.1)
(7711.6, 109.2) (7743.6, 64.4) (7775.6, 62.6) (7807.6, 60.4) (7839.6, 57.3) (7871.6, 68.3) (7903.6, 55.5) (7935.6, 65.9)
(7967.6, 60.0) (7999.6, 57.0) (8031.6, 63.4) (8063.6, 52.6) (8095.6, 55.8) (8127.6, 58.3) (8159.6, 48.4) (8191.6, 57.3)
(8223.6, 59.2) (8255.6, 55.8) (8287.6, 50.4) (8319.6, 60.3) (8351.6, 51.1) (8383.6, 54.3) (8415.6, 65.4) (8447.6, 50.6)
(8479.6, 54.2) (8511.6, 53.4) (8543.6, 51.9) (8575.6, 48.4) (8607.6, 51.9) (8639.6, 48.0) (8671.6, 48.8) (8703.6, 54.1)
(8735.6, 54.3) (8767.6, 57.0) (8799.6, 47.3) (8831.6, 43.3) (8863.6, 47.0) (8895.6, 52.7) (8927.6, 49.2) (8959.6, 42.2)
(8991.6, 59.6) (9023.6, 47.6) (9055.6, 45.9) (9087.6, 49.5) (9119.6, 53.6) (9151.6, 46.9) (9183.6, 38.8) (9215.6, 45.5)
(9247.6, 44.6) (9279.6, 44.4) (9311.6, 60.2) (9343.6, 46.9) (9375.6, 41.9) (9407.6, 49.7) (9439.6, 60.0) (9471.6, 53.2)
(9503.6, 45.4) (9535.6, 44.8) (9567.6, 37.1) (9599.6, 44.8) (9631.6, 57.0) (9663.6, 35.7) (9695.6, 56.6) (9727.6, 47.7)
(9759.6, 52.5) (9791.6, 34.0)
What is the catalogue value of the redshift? 0.147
